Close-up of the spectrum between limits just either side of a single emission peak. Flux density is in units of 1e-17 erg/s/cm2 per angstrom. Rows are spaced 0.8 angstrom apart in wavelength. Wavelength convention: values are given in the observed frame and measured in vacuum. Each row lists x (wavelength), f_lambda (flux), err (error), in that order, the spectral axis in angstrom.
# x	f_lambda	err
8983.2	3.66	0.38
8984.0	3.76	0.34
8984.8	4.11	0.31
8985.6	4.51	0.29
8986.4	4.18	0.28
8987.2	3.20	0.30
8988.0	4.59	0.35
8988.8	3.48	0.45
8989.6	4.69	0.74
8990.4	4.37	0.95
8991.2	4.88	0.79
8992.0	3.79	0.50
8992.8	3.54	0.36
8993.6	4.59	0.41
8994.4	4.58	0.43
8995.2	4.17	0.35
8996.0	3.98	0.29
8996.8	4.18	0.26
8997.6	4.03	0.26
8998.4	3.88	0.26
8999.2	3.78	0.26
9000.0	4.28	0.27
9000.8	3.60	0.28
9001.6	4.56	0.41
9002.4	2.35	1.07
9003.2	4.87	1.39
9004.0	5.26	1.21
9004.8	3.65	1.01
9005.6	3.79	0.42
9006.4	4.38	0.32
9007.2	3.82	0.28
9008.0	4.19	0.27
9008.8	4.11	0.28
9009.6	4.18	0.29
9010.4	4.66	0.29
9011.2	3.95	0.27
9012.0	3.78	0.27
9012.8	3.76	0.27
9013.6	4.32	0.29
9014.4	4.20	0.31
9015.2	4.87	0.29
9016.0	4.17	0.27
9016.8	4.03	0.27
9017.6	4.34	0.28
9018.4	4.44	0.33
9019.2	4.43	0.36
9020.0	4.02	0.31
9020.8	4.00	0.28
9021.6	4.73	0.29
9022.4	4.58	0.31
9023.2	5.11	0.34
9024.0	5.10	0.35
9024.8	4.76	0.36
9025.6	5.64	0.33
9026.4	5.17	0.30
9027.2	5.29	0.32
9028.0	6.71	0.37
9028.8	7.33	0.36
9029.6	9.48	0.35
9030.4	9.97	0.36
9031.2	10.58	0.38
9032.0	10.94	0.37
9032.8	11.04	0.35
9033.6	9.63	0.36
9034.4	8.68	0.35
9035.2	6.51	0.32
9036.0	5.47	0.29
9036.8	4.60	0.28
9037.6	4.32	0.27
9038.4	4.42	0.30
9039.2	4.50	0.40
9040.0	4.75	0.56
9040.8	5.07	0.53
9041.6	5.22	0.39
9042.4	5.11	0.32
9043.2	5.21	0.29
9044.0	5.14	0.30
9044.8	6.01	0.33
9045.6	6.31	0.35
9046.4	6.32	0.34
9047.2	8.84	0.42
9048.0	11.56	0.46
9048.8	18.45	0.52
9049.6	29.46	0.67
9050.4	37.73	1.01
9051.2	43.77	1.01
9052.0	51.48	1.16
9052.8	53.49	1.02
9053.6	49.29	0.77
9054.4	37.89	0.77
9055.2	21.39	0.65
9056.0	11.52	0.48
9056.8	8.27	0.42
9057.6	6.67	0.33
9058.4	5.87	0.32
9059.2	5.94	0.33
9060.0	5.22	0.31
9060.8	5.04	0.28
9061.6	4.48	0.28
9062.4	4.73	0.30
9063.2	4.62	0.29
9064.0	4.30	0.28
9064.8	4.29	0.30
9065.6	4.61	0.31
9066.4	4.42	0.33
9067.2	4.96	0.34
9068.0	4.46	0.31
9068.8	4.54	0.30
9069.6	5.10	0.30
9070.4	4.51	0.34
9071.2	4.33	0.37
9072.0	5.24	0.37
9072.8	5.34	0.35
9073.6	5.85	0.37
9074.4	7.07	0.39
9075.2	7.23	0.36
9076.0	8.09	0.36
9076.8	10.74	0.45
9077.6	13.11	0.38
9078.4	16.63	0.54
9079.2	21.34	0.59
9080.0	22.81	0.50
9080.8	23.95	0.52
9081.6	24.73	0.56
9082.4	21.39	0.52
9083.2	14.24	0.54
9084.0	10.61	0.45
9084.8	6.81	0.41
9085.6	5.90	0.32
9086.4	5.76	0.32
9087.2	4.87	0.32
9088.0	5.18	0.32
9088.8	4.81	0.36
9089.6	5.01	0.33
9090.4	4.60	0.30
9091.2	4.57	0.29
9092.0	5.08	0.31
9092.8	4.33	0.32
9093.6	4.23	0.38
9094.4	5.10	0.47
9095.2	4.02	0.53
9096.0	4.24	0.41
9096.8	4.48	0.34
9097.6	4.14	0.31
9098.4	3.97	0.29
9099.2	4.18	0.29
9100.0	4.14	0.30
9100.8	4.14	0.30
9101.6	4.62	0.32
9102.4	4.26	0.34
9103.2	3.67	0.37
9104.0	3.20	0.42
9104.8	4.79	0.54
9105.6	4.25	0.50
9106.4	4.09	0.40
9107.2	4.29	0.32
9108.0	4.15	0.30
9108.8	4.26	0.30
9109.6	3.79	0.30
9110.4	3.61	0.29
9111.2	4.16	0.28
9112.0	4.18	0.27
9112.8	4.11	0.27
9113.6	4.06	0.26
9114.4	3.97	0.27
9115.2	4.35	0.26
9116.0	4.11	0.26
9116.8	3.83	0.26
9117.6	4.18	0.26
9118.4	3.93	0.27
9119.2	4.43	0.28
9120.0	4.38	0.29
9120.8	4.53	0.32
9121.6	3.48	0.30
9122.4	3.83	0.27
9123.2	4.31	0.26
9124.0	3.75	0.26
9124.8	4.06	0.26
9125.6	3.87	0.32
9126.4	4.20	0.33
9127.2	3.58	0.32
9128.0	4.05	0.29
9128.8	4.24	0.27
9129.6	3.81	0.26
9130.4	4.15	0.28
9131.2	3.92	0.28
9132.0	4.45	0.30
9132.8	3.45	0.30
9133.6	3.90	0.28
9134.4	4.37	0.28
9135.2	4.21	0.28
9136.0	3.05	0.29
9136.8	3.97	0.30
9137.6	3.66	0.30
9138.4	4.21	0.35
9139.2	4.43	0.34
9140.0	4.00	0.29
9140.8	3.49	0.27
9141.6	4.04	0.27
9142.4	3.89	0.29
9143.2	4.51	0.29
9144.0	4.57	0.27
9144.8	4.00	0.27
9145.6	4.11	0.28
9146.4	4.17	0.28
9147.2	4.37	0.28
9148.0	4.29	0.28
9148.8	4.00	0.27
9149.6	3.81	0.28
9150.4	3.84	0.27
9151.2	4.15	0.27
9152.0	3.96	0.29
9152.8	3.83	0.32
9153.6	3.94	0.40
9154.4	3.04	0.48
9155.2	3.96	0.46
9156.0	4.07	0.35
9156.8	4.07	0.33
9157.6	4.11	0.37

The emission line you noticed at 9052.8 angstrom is H-alpha 6563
